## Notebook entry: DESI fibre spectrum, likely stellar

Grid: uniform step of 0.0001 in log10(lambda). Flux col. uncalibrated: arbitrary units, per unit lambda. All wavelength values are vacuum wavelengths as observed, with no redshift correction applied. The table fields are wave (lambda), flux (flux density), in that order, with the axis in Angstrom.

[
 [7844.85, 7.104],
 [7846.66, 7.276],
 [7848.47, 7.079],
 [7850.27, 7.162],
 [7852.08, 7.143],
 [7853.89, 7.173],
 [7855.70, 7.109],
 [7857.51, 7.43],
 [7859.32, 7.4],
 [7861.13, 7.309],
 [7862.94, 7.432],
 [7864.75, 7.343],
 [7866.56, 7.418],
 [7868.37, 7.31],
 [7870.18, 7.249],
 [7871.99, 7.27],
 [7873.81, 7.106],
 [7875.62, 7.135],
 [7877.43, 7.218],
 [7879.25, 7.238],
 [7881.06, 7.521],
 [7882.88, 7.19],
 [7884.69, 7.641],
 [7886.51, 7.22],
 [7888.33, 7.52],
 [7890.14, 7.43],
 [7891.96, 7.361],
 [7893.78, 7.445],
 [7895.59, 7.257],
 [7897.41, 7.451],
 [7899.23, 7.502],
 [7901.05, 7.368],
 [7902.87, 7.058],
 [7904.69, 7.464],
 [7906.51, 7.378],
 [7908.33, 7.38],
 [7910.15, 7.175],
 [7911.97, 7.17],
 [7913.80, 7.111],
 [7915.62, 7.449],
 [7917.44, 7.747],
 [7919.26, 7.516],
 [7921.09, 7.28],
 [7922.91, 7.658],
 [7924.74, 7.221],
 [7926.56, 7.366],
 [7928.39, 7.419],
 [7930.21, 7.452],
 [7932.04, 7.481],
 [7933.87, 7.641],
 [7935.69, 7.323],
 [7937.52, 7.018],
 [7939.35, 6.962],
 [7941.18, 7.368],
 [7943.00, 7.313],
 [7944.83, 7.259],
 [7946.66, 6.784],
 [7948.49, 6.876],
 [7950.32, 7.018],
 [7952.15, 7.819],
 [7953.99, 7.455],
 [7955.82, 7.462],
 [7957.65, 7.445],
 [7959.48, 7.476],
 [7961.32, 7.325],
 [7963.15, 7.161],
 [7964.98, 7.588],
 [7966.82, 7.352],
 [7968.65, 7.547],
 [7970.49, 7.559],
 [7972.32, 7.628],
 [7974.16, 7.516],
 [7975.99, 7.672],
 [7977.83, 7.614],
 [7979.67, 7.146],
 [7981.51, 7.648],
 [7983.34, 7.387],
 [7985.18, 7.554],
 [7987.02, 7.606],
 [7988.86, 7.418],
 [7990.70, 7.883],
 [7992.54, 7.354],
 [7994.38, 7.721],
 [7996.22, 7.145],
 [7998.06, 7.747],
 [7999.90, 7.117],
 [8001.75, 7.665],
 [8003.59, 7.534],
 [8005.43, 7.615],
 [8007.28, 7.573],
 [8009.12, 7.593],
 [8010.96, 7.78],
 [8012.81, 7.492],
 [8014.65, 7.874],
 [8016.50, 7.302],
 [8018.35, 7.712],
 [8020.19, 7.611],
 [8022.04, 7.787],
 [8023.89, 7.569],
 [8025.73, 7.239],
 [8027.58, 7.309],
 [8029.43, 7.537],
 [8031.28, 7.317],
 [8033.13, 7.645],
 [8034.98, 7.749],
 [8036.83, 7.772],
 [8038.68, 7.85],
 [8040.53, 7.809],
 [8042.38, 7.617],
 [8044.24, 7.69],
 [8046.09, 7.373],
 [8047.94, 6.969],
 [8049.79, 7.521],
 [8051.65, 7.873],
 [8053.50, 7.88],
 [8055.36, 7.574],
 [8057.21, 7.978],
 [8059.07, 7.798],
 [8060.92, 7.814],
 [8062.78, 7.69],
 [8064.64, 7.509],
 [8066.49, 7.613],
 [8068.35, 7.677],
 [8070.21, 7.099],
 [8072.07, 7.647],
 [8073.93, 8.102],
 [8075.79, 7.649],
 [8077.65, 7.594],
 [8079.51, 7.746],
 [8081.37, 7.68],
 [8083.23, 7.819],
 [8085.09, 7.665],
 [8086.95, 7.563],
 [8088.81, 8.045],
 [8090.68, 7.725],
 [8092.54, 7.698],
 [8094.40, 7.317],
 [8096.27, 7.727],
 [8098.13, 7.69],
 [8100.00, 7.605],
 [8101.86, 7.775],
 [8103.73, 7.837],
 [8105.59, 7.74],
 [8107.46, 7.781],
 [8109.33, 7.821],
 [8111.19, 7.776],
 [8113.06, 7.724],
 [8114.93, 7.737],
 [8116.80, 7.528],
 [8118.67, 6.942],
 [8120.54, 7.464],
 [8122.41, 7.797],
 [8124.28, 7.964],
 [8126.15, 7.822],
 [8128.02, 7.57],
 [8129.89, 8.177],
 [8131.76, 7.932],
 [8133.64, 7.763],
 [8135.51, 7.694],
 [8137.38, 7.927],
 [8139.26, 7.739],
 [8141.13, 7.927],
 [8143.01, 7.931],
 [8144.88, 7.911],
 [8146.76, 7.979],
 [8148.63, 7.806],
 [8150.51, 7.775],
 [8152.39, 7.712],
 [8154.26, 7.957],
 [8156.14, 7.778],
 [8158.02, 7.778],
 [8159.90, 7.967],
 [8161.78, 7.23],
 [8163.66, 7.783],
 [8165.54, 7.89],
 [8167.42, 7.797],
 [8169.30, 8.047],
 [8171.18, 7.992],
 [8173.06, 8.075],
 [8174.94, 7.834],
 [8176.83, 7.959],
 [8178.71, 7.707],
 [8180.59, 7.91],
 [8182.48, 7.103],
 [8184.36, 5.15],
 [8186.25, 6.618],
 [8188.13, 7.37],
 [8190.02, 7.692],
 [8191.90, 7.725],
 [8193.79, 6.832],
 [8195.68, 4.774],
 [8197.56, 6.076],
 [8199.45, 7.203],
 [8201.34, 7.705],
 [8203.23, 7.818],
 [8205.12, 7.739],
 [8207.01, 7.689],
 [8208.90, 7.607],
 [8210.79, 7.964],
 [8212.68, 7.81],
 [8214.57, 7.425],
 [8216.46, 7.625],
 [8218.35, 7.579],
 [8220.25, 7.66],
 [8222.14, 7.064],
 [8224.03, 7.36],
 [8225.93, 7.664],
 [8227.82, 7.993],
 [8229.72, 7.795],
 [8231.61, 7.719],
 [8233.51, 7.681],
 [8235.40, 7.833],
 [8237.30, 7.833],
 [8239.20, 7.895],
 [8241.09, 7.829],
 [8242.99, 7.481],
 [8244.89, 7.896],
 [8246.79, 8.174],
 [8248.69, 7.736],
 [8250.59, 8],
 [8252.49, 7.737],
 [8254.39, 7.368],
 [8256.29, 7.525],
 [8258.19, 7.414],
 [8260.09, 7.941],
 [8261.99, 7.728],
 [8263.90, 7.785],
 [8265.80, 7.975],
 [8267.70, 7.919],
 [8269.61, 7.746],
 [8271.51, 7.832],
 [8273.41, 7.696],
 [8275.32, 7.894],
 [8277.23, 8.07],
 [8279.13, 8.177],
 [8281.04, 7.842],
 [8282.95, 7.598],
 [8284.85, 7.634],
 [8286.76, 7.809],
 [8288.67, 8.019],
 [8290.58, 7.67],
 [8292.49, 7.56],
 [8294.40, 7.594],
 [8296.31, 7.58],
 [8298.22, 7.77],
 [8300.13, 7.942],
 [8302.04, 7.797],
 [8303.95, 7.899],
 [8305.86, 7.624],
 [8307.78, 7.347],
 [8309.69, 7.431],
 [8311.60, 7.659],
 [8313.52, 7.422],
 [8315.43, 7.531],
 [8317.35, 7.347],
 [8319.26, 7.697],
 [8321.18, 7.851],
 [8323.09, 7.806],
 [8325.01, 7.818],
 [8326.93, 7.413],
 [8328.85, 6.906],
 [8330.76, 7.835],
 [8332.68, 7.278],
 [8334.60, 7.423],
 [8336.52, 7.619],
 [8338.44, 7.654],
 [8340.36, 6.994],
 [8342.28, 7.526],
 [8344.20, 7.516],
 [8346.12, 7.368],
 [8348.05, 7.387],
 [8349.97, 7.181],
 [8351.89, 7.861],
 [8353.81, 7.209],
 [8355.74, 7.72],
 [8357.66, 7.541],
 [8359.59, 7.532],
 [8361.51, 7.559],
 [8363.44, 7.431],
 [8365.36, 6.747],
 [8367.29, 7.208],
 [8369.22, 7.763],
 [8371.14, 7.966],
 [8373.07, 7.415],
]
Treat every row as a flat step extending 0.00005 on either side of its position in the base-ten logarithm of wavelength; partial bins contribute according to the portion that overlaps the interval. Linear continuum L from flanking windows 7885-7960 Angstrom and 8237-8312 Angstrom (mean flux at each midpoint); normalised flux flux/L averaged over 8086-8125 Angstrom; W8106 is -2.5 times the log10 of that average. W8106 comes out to -0.02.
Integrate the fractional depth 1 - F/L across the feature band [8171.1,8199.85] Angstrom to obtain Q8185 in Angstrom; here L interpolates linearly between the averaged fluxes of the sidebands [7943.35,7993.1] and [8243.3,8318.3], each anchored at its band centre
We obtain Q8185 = 2.0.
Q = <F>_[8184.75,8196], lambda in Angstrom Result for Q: 6.86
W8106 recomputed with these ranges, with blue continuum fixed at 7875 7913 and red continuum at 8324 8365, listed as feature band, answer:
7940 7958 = 0.01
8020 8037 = -0.02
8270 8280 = -0.07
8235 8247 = -0.06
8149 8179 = -0.06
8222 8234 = -0.03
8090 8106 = -0.04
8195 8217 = 0.02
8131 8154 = -0.06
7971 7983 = -0.03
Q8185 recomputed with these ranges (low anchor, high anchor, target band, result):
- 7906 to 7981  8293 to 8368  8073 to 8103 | -1.2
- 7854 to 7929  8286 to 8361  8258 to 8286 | -1.1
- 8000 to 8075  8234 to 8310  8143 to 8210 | 1.8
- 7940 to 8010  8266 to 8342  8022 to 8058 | -0.5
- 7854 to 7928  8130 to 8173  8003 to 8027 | 0.0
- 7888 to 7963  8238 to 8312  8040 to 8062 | -0.5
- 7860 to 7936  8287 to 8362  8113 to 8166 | -2.0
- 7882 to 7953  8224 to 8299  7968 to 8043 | -1.2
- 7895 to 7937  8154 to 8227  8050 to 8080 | -1.1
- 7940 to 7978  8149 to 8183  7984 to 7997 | -0.1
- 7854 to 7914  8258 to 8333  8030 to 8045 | -0.4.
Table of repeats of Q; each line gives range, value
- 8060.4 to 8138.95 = 7.7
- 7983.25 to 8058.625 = 7.58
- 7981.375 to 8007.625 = 7.53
